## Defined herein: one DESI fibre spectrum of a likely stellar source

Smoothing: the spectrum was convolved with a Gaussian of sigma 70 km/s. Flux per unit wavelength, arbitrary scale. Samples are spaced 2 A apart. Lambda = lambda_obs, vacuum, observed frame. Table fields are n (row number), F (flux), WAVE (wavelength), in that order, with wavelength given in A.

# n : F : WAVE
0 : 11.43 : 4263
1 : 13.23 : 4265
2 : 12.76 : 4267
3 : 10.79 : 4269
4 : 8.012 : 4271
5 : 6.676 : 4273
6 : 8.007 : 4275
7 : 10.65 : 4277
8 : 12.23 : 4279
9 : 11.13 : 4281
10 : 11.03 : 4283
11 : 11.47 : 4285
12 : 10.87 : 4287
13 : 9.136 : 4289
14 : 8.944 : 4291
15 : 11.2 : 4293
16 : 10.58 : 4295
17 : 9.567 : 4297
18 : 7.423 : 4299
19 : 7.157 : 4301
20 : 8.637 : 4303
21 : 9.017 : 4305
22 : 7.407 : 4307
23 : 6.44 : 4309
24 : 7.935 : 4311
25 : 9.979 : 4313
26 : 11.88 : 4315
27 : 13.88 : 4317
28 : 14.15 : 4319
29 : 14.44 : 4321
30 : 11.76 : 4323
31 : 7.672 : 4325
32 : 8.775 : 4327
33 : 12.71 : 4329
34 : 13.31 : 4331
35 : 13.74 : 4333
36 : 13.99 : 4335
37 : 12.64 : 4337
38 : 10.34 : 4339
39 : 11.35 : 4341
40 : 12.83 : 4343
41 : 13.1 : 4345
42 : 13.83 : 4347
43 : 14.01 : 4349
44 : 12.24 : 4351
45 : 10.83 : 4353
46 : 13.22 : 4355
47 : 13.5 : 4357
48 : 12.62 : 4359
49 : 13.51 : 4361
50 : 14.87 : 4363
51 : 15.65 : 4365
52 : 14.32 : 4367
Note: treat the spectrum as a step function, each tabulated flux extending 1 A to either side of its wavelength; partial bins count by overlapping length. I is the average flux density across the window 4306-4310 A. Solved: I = 6.92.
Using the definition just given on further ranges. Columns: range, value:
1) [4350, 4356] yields 12.1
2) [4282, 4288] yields 11.1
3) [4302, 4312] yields 7.89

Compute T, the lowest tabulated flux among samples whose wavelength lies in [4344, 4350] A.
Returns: 13.1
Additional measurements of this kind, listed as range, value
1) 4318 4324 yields 11.76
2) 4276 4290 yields 9.136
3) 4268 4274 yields 6.676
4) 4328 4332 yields 12.71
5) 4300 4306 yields 7.157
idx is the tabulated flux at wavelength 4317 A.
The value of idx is 13.88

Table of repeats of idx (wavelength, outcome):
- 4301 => 7.157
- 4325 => 7.672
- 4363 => 14.87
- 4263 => 11.43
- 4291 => 8.944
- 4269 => 10.79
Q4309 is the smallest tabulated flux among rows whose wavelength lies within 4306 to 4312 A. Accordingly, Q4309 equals 6.44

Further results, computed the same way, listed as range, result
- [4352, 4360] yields 10.83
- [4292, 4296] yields 10.58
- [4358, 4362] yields 12.62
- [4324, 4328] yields 7.672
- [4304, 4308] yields 7.407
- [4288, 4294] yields 8.944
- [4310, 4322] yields 7.935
